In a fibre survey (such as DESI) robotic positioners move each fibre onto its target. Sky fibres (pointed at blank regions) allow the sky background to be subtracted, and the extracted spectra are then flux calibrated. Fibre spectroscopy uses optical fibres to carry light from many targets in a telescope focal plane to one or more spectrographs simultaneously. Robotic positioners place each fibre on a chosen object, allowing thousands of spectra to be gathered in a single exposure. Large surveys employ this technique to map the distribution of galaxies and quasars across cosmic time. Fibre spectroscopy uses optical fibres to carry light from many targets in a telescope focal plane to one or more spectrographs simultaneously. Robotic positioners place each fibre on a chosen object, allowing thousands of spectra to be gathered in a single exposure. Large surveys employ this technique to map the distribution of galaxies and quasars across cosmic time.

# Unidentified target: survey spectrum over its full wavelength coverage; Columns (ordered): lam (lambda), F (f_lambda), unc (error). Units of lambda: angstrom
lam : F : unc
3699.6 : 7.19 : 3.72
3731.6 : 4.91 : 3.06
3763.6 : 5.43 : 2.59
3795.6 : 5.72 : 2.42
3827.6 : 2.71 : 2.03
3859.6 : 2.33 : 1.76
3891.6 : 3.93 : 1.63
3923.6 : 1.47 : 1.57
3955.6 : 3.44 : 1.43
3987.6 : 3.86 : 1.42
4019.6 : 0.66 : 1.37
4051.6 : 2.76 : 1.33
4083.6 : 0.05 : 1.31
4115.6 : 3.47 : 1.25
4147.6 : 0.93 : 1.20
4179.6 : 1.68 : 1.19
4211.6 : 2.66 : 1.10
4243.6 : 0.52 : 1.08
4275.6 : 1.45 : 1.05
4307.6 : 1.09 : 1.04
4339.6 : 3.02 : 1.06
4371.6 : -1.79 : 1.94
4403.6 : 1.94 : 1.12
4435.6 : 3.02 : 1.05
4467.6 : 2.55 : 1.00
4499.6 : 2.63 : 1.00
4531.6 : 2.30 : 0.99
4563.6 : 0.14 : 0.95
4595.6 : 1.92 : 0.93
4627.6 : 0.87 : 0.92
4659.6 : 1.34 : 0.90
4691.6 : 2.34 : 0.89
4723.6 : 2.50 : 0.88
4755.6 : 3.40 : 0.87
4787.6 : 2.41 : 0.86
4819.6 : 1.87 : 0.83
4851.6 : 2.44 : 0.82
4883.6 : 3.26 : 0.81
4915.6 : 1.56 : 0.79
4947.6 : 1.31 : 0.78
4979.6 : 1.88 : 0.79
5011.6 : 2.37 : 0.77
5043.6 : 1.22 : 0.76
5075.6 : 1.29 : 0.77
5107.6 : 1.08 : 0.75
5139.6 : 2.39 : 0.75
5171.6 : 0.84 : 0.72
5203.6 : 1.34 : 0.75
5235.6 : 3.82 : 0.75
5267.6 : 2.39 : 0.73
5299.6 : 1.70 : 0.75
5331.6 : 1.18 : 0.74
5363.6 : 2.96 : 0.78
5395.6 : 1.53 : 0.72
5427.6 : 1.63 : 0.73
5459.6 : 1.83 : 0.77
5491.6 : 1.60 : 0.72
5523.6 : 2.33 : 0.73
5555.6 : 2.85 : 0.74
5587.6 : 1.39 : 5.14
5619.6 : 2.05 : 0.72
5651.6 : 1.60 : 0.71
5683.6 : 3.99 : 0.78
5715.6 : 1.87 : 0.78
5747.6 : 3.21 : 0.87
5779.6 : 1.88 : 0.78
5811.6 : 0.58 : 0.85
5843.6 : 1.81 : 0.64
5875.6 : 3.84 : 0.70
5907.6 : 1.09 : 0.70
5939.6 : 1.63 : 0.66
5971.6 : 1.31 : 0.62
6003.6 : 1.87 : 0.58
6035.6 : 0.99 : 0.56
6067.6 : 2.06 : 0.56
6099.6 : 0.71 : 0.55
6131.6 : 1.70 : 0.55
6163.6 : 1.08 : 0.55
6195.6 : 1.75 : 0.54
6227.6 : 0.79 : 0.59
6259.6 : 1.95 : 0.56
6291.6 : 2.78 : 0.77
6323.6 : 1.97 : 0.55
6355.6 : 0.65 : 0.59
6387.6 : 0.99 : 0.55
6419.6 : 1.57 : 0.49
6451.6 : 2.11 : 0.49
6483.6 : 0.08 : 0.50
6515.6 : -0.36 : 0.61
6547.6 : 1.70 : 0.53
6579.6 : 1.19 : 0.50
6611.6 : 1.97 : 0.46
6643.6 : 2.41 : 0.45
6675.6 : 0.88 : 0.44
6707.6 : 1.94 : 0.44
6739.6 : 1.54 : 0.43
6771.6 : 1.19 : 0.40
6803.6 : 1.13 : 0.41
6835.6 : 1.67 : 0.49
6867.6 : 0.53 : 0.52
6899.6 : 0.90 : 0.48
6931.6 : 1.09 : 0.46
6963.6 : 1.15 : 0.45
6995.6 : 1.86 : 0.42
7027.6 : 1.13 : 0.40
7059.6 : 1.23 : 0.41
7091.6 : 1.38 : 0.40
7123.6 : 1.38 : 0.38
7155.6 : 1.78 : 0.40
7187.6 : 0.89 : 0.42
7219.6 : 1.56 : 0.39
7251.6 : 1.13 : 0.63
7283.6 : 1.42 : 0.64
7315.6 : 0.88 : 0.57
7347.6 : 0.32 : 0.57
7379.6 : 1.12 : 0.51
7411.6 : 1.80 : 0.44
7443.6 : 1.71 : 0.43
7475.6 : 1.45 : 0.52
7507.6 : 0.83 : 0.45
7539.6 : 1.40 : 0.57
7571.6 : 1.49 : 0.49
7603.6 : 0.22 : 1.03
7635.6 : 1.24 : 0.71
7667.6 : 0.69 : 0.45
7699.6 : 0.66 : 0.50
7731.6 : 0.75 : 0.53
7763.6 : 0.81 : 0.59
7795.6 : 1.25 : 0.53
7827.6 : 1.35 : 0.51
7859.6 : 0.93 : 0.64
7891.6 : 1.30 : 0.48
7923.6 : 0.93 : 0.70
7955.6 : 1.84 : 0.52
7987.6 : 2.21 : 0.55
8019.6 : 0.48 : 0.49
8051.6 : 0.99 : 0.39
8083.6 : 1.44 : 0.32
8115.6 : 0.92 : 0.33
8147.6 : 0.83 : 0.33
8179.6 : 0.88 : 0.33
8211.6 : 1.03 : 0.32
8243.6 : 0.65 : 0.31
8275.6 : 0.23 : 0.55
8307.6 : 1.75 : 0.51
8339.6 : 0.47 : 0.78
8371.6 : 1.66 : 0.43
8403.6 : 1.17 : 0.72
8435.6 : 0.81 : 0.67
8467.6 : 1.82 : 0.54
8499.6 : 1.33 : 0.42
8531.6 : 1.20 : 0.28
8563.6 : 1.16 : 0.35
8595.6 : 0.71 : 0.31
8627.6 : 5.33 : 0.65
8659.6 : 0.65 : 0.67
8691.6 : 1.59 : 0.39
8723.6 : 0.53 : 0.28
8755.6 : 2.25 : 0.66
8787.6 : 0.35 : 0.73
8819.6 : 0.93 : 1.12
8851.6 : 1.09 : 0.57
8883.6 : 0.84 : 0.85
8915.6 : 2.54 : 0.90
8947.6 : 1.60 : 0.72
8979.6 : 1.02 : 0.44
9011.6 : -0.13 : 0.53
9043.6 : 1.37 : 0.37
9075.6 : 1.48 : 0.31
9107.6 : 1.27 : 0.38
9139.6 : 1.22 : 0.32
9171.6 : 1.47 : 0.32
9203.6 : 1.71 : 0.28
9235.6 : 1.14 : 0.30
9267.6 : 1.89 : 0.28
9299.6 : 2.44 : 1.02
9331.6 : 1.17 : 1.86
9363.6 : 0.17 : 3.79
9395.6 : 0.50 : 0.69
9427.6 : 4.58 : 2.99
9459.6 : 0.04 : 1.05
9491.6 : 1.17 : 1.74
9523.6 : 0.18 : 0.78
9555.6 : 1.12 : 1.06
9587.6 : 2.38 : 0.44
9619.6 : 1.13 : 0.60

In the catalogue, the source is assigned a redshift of 1.32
